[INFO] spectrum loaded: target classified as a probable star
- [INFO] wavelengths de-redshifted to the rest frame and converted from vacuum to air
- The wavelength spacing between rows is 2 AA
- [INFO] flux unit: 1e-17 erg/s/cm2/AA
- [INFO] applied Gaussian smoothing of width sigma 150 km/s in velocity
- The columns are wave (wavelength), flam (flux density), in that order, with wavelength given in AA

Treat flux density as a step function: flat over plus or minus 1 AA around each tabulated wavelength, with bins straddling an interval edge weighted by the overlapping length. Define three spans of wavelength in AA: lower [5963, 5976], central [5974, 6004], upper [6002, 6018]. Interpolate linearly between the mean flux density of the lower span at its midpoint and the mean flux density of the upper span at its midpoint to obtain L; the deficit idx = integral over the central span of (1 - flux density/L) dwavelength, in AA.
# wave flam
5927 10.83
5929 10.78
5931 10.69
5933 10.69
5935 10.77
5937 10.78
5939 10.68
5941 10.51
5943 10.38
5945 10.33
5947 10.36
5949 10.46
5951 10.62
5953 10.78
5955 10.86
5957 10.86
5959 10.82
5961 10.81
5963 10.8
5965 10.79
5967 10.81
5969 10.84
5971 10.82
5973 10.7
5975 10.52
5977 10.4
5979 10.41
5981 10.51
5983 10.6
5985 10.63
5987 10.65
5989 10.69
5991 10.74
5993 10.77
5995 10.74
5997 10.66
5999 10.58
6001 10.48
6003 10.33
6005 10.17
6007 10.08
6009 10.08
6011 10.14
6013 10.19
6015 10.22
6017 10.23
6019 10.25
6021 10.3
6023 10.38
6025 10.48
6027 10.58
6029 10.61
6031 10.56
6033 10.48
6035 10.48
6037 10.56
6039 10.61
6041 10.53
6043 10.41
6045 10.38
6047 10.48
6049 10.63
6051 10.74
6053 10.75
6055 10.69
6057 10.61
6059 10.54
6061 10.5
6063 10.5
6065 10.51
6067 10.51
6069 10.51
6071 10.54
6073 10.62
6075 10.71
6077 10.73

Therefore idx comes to -0.3 AA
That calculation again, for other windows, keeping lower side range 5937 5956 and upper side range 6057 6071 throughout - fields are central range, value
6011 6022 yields 0.3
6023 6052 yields 0.0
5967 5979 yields -0.1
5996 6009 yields 0.2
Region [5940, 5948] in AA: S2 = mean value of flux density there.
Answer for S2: 10.4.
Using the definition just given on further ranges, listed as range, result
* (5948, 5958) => 10.7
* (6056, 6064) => 10.5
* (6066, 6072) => 10.5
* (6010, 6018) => 10.2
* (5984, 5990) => 10.7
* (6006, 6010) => 10.1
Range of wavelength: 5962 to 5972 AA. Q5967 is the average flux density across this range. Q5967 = 10.8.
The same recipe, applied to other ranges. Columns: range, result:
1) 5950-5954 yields 10.7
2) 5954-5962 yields 10.8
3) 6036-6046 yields 10.5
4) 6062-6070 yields 10.5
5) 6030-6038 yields 10.5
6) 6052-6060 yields 10.6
